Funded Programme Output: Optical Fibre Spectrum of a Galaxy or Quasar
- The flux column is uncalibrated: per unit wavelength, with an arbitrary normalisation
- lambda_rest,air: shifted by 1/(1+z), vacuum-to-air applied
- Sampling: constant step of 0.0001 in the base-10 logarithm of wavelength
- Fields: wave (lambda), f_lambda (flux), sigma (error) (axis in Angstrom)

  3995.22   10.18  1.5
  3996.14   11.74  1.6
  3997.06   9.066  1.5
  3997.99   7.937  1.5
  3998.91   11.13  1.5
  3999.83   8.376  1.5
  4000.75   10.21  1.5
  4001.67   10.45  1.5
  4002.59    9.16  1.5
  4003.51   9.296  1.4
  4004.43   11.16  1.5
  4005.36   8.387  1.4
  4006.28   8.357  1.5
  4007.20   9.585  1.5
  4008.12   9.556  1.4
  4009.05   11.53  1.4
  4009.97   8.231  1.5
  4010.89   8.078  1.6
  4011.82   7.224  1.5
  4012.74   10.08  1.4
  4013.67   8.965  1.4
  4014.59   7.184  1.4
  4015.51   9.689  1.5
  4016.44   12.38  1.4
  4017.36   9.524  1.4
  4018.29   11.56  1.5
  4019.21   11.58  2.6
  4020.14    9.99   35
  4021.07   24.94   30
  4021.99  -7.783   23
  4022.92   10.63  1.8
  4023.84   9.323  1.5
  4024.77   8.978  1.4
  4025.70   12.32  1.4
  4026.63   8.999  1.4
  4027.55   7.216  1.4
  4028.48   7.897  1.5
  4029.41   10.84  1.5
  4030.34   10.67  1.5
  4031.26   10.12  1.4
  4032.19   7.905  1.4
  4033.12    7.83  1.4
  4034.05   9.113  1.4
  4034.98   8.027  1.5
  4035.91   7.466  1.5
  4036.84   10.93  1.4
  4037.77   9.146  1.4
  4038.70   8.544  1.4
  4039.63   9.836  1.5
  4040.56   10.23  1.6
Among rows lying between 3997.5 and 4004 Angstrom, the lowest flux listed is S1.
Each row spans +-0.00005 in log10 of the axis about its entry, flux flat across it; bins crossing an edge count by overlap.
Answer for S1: 7.937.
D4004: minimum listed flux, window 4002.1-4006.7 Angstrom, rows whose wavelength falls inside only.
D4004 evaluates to 8.357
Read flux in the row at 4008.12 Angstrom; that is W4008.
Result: 9.556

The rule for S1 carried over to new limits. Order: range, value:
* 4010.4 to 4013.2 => 7.224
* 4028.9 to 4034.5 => 7.83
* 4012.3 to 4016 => 7.184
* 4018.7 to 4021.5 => 9.99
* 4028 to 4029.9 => 7.897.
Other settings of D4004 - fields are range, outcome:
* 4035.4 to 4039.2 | 7.466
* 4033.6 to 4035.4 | 8.027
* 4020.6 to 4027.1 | -7.783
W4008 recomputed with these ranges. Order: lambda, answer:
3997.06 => 9.066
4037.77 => 9.146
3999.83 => 8.376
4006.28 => 8.357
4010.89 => 8.078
